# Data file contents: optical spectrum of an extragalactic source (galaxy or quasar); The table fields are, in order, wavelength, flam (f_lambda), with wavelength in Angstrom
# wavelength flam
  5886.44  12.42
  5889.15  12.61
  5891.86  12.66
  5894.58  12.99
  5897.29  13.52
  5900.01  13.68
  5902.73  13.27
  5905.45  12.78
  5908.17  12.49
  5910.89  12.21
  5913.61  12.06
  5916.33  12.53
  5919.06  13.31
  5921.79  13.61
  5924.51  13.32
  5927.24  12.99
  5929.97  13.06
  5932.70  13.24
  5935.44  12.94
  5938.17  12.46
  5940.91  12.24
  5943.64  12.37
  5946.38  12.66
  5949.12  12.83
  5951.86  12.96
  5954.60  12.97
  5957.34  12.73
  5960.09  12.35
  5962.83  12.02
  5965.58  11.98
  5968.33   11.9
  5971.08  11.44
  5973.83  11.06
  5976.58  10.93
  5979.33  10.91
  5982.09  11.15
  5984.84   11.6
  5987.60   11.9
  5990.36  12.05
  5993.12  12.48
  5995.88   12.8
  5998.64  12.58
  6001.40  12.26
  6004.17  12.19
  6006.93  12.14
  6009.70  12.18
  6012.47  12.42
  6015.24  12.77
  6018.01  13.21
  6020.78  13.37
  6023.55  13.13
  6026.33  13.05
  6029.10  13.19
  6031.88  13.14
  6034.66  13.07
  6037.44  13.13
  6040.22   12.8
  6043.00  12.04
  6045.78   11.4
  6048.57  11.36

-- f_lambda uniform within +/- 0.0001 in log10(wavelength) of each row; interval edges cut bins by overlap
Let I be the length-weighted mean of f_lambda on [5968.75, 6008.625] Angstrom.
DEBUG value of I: 11.8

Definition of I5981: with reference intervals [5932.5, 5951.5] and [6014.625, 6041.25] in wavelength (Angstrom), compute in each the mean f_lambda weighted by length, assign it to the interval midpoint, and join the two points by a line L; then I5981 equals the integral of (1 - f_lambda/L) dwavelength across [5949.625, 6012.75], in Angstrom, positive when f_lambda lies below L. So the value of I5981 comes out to 4.0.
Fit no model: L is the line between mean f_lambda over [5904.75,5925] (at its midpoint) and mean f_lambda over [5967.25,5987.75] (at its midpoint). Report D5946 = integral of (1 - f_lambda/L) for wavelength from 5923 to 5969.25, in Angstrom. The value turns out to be -2.3 Angstrom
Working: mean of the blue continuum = 12.8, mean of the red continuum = 11.3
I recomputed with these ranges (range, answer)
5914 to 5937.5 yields 13.1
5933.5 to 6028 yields 12.3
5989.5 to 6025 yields 12.6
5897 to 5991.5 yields 12.4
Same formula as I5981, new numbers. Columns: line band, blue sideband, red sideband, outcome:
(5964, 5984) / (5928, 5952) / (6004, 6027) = 2.2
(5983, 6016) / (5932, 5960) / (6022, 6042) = 1.7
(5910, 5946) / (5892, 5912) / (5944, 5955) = 0.2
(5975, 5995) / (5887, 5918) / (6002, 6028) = 1.8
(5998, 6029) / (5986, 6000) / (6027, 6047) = -0.4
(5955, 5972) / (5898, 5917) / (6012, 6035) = 1.0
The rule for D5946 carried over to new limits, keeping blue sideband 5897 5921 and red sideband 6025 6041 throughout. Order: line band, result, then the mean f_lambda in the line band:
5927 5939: -0.1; 13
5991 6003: 0.5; 12.5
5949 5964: 0.4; 12.6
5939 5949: 0.3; 12.5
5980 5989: 1.0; 11.5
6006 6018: 0.5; 12.5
